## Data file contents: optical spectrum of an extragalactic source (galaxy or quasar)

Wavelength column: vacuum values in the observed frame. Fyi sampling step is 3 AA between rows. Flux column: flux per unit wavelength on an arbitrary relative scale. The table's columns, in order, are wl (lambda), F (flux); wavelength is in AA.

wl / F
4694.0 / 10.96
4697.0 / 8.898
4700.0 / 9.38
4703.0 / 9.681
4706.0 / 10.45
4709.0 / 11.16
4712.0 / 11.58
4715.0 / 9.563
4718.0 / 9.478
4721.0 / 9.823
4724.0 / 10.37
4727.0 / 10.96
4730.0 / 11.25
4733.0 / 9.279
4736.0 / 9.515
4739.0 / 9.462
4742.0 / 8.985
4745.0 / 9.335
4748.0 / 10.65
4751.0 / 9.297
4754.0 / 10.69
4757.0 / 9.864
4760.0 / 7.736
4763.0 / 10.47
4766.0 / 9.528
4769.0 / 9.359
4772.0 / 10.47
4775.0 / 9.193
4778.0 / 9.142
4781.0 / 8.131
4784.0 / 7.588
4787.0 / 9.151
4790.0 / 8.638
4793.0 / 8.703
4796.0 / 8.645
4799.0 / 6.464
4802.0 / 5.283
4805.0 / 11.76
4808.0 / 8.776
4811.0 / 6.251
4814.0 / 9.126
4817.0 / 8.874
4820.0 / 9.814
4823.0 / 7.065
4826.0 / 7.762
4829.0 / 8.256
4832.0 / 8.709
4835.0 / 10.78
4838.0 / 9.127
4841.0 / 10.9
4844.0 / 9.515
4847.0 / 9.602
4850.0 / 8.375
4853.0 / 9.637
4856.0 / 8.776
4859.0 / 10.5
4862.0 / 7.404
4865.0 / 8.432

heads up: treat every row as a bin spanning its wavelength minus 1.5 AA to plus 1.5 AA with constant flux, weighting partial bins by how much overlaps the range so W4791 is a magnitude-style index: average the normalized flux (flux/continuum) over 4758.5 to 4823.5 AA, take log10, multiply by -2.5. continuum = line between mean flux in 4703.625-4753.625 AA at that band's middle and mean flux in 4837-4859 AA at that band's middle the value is 0.13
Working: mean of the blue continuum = 10.1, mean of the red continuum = 9.5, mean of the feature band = 8.67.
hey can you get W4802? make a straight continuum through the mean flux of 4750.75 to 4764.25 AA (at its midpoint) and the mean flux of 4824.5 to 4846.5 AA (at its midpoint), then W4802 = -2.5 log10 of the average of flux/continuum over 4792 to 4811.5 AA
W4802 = 0.17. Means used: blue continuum 9.62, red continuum 9.31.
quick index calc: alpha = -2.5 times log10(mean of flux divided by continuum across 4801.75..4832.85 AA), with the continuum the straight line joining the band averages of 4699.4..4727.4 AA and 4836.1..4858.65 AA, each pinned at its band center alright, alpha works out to 0.146 mag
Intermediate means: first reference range 10.2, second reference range 9.5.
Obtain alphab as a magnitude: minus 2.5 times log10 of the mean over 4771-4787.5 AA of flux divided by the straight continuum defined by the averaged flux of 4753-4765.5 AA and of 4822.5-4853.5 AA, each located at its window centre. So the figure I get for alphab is 0.07 mag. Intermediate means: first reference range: 9.64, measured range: 8.89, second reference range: 9.11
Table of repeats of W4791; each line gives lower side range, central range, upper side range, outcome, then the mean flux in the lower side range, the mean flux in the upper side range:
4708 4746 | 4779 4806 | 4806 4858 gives 0.14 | 10.1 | 8.95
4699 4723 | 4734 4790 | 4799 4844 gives 0.02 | 10.2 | 8.7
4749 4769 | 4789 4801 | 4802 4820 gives 0.13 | 9.61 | 8.72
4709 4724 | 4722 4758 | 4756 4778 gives -0.01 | 10.2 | 9.48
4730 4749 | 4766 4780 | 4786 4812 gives -0.08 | 9.64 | 8.2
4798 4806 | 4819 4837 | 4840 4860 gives 0.00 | 7.68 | 9.56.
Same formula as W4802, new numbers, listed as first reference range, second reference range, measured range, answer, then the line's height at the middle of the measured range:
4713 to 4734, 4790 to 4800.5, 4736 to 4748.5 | 0.01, 9.6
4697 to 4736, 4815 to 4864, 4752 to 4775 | 0.01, 9.75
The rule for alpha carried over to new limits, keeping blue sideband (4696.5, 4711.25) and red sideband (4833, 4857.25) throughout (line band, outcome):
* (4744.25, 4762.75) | 0.03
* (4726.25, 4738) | -0.02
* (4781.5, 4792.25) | 0.16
